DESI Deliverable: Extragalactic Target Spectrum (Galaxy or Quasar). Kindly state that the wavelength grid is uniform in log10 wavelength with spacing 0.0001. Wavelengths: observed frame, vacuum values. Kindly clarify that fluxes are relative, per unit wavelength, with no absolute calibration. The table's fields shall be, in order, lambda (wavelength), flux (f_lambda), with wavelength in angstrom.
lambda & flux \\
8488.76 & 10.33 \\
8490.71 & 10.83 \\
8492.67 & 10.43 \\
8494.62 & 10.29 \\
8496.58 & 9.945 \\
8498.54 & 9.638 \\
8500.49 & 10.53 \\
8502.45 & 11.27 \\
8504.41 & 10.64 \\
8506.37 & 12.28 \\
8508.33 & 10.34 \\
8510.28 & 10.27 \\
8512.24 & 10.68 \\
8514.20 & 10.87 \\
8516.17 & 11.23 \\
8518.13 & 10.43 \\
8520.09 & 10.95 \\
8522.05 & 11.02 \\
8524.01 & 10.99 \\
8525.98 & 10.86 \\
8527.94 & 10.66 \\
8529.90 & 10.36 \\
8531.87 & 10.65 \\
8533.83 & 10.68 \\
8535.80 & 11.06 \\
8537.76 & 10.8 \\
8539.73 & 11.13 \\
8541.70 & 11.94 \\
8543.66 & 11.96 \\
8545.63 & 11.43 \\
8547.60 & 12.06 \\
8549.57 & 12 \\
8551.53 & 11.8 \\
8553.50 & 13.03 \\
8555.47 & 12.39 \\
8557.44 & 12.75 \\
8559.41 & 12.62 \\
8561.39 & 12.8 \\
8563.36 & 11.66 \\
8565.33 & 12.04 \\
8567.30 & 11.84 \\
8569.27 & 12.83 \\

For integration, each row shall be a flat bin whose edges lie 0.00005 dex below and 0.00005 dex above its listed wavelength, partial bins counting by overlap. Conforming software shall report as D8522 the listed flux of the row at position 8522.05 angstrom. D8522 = 11.02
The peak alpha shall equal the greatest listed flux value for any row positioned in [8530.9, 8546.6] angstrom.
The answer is 11.96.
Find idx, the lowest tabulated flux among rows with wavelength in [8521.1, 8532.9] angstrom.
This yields 10.36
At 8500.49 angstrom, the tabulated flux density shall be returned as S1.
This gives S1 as 10.53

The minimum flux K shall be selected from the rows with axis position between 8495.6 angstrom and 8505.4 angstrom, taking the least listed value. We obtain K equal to 9.638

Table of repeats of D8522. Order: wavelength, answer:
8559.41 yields 12.62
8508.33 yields 10.34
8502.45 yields 11.27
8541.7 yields 11.94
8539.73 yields 11.13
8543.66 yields 11.96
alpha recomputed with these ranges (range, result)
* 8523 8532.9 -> 10.99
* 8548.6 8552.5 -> 12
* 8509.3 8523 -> 11.23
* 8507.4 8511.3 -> 10.34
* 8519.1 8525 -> 11.02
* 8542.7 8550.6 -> 12.06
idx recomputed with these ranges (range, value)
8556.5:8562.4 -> 12.62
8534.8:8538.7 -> 10.8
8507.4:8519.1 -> 10.27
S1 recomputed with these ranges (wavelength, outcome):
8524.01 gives 10.99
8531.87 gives 10.65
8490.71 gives 10.83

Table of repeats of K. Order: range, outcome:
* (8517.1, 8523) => 10.43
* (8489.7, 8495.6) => 10.29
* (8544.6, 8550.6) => 11.43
